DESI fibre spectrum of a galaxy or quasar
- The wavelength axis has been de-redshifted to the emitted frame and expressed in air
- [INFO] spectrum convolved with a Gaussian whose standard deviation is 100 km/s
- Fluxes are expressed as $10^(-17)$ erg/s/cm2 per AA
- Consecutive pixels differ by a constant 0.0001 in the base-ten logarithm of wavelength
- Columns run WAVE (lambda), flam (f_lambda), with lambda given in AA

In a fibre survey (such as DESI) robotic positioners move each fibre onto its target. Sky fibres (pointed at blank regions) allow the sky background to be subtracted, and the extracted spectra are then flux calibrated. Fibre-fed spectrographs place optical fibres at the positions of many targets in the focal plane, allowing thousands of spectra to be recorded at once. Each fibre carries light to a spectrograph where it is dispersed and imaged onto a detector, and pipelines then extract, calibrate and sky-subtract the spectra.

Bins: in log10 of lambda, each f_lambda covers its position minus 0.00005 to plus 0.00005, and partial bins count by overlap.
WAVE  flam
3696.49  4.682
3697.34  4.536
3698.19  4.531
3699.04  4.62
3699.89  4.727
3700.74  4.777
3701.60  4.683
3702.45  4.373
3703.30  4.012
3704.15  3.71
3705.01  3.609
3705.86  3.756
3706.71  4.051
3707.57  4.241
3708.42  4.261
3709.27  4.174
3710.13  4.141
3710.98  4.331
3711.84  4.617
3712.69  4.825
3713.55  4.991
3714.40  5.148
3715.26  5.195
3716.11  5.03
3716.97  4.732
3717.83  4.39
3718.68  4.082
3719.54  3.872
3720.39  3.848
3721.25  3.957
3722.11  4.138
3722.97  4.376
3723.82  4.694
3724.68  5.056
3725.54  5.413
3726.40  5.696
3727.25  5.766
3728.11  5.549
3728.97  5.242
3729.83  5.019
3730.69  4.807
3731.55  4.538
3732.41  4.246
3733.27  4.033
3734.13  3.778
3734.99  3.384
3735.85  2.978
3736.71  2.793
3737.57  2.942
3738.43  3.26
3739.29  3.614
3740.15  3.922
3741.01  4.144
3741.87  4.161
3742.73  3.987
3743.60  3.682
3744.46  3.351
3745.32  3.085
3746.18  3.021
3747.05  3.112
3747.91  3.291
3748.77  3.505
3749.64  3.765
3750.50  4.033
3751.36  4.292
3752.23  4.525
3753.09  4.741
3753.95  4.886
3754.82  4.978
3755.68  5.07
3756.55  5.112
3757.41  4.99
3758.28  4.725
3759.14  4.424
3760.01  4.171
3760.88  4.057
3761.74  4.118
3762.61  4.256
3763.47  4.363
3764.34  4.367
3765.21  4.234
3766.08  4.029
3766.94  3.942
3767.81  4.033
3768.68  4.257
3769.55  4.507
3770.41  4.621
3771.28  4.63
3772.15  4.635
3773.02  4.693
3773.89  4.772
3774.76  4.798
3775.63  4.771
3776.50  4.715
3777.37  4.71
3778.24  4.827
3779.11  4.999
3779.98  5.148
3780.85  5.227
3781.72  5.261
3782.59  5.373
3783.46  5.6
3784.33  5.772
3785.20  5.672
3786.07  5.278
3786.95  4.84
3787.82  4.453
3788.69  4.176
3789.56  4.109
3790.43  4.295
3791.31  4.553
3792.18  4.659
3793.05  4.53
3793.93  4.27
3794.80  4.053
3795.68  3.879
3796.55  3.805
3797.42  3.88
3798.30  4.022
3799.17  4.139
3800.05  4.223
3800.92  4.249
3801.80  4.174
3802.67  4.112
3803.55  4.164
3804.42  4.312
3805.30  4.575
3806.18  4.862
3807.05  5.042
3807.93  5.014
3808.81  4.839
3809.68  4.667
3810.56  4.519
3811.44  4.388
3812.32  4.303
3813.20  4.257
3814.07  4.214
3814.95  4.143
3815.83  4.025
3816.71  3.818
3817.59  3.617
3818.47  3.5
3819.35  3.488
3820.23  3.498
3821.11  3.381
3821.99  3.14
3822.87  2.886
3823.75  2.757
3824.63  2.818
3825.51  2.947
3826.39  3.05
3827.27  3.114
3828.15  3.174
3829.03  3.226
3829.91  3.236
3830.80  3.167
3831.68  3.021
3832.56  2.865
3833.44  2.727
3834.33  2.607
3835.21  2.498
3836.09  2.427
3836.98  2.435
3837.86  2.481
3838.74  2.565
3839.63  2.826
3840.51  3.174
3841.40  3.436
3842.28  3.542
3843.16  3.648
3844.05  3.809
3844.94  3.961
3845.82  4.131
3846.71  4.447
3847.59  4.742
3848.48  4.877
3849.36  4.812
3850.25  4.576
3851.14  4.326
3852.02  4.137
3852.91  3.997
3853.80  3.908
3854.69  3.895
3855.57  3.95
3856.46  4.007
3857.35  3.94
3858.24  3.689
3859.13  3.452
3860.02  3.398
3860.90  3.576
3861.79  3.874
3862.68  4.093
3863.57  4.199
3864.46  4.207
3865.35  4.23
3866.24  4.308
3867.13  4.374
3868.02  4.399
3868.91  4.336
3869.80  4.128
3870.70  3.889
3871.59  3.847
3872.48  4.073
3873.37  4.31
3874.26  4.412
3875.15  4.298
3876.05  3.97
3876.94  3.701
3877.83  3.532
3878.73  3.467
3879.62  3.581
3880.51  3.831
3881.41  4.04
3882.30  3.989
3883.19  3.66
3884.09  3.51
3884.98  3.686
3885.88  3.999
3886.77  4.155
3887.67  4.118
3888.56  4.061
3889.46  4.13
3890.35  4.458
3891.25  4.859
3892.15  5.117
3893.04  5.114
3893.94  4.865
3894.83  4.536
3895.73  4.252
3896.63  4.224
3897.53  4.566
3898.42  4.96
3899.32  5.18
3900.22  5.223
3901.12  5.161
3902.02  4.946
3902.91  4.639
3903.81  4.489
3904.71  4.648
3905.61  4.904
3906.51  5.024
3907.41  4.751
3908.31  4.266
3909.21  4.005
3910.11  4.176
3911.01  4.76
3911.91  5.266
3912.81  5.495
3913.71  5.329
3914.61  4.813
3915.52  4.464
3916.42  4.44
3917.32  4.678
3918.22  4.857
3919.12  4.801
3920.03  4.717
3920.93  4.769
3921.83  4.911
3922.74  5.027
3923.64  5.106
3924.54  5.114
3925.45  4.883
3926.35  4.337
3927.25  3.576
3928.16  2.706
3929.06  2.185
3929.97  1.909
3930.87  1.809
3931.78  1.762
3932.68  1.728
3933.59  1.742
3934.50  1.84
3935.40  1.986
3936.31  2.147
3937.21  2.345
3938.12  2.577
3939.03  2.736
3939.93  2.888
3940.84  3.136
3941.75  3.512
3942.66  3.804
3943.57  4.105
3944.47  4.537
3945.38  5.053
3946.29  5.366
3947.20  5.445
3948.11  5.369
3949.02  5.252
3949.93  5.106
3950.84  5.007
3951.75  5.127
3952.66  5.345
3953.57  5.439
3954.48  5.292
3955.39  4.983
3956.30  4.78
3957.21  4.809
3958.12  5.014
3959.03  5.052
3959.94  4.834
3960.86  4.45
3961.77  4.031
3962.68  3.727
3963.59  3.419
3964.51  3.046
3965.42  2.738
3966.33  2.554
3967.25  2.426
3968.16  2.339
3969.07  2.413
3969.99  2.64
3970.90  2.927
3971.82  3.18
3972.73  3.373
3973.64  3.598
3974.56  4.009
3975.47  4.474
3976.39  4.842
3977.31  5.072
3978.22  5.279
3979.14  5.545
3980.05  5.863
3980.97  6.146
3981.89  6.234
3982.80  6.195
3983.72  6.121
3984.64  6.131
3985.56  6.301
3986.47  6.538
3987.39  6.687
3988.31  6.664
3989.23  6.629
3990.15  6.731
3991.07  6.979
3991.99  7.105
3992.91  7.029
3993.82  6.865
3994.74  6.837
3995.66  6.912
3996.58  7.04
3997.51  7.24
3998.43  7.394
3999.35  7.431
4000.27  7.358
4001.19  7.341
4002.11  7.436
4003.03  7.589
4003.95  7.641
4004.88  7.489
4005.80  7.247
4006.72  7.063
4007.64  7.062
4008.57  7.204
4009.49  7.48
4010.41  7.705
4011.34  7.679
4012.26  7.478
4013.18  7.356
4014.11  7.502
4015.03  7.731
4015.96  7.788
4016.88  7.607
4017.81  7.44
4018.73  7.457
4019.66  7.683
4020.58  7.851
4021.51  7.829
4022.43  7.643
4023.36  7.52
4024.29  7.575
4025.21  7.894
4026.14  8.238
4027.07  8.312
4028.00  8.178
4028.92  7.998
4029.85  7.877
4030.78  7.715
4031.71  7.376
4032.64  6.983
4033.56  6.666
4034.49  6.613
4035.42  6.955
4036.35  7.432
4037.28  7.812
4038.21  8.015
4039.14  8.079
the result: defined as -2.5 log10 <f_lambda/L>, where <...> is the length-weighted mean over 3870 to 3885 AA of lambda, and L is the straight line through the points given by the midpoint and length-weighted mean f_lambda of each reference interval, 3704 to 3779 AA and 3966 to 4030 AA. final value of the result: 0.37 mag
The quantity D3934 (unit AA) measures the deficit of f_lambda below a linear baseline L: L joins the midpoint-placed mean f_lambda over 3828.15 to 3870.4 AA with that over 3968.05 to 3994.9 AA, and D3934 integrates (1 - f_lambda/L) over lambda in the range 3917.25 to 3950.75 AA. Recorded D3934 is 7.3 AA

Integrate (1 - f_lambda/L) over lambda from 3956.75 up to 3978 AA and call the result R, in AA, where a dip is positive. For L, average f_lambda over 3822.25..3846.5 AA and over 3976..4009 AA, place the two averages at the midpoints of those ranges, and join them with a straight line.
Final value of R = 8.4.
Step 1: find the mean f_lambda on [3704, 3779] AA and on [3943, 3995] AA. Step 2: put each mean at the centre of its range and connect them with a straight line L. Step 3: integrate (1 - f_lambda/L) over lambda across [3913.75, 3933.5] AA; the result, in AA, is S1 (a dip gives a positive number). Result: 3.7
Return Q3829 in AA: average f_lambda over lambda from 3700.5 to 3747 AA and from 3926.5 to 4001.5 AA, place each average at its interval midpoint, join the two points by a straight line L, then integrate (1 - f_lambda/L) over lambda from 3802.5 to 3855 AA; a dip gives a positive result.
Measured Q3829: 8.4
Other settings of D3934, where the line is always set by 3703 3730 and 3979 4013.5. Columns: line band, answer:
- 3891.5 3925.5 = 7.7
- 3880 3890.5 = 3.6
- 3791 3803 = 2.4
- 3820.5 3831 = 4.6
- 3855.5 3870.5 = 4.7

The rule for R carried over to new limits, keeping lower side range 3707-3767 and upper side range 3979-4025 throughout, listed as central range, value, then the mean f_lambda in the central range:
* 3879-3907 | 7.1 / 4.45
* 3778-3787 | -1.0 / 5.3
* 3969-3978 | 4.1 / 3.75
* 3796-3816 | 2.7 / 4.35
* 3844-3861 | 4.4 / 4.1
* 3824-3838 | 6.4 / 2.87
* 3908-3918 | 2.4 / 4.71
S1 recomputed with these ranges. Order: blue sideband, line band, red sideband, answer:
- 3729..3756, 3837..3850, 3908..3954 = 0.9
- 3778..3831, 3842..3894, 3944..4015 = 6.9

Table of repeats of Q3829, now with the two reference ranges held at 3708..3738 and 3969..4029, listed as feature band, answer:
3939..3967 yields 8.42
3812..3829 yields 5.73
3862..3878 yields 4.25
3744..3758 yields 1.70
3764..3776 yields 0.96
